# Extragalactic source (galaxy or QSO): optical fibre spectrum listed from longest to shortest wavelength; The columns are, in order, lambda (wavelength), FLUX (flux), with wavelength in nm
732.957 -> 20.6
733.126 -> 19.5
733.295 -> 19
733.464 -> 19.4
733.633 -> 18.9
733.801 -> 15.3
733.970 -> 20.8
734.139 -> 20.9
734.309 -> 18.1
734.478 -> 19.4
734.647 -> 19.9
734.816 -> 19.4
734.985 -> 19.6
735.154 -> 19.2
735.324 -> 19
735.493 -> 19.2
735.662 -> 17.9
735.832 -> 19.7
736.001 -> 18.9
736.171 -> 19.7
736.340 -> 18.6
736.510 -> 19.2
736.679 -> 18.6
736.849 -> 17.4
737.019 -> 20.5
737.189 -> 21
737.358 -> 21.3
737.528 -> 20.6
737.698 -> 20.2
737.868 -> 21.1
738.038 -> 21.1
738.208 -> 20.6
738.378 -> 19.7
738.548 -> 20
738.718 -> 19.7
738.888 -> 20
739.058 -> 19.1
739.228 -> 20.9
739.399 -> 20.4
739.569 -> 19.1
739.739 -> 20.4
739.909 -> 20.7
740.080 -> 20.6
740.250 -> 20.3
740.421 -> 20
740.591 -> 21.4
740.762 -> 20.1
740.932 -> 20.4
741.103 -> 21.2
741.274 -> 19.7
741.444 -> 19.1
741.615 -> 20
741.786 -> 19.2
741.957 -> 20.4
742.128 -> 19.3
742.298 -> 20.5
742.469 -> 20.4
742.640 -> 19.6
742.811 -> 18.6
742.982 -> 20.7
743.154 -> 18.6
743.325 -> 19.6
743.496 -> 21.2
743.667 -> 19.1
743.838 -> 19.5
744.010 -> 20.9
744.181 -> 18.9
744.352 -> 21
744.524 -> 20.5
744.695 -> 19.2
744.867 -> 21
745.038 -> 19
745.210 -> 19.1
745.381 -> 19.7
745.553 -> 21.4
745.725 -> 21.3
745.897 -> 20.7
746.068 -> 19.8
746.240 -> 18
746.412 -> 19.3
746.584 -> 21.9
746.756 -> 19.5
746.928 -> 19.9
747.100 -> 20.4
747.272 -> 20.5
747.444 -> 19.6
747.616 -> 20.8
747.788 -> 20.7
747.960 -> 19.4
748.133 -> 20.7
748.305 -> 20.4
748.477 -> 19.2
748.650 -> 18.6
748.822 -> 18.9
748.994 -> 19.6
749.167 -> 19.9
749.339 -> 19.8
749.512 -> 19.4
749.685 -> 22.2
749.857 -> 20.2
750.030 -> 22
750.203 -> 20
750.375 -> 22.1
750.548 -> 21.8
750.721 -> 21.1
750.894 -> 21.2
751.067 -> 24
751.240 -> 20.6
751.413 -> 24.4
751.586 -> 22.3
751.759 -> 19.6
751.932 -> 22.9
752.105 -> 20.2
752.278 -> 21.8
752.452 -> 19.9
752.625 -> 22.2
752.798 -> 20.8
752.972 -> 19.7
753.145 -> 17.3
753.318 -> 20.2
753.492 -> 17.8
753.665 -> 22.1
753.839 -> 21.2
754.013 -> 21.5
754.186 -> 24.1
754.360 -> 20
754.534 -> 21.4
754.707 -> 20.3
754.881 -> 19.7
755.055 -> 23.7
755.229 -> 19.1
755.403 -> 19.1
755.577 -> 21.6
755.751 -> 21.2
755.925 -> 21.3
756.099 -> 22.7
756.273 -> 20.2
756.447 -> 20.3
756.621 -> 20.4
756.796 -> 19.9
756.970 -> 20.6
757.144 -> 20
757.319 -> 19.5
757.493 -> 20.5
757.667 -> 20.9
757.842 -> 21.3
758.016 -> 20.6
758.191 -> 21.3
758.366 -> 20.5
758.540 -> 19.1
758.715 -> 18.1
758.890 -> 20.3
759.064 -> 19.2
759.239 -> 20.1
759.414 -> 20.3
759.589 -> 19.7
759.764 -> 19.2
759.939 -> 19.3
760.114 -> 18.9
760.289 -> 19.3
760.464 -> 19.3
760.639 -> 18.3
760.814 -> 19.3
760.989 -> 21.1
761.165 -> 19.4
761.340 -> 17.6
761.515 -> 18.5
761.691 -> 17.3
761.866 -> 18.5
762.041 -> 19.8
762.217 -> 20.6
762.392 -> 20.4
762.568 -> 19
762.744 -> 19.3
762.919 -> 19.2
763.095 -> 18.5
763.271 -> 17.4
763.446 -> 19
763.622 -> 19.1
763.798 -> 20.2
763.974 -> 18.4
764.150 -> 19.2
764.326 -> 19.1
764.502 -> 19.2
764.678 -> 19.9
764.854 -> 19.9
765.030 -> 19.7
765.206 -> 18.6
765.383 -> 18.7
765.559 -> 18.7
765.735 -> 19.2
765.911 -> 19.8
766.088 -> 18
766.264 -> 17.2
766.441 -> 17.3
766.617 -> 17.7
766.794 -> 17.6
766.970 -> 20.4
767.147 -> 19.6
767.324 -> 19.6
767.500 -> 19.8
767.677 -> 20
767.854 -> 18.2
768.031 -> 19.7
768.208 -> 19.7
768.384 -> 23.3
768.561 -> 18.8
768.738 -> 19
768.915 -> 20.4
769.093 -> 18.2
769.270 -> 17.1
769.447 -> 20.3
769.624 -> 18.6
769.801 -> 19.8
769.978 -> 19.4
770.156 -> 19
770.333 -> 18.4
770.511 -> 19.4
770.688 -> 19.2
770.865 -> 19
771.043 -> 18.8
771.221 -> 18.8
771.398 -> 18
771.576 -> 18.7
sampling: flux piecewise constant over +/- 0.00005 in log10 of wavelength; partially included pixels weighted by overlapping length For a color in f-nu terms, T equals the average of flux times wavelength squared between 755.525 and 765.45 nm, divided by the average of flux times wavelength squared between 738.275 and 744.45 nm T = 1.03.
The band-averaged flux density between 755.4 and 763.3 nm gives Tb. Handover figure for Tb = 19.8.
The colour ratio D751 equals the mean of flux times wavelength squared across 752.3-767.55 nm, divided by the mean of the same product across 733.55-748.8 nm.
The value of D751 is 1.04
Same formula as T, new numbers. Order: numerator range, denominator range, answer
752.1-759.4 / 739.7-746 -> 1.06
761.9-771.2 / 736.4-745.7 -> 1.02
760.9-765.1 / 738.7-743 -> 1.01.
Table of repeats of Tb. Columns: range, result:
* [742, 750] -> 20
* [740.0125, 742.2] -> 20.1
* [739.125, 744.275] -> 20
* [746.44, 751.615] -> 20.7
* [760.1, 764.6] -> 19.1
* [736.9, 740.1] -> 20.3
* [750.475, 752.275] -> 21.8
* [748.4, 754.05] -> 20.7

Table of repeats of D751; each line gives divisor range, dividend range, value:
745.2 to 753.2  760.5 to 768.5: 0.97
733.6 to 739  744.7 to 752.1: 1.08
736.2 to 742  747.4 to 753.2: 1.06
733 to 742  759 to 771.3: 1.04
